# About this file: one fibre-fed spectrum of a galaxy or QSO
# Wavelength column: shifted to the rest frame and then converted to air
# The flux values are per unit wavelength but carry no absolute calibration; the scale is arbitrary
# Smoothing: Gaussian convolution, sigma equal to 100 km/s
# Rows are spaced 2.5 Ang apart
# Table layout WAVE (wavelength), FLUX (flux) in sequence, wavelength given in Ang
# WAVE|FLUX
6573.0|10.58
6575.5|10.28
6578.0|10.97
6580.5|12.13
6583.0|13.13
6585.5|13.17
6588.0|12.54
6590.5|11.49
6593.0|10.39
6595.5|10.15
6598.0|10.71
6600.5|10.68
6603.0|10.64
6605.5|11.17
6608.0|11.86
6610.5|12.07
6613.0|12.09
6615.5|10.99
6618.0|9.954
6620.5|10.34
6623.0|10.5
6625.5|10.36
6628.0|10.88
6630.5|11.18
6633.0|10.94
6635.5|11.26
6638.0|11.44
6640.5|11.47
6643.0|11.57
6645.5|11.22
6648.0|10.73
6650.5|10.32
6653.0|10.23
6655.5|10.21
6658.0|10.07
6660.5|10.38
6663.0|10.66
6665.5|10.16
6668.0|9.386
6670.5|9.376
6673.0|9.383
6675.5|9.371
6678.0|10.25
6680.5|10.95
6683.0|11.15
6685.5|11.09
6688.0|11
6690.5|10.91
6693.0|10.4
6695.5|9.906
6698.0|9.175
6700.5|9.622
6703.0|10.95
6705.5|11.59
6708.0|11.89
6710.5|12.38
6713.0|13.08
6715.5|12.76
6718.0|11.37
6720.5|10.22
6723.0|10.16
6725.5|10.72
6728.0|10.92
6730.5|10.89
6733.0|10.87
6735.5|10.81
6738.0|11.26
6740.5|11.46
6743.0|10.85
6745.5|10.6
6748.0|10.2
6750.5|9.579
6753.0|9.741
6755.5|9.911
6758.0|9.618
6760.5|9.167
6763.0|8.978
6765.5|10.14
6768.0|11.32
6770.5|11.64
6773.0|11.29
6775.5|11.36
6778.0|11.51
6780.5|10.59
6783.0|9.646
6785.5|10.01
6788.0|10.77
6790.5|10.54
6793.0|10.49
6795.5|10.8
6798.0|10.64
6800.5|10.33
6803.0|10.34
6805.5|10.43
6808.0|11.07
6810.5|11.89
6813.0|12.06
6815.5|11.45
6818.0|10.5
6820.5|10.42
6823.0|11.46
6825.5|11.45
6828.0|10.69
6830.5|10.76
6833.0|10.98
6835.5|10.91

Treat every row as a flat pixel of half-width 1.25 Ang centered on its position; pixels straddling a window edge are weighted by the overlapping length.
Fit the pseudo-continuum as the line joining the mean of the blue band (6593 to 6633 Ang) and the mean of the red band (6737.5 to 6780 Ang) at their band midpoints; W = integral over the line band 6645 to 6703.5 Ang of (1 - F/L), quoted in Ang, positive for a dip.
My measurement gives 2.5 Ang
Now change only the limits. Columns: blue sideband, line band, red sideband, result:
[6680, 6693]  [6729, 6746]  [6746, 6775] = -0.90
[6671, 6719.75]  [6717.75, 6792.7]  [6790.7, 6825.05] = 2.55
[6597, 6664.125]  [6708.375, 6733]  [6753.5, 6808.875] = -1.72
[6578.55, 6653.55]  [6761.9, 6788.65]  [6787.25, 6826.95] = 0.72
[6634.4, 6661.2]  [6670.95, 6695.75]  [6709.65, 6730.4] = 1.51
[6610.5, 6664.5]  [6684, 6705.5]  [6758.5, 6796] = 0.49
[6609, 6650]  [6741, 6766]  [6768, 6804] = 2.05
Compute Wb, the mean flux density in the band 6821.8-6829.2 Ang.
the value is 11.2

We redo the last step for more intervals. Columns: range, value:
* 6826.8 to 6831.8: 10.7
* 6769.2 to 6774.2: 11.5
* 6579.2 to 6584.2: 12.6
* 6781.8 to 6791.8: 10.2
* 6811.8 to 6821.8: 11.1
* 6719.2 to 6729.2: 10.5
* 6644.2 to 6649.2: 11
